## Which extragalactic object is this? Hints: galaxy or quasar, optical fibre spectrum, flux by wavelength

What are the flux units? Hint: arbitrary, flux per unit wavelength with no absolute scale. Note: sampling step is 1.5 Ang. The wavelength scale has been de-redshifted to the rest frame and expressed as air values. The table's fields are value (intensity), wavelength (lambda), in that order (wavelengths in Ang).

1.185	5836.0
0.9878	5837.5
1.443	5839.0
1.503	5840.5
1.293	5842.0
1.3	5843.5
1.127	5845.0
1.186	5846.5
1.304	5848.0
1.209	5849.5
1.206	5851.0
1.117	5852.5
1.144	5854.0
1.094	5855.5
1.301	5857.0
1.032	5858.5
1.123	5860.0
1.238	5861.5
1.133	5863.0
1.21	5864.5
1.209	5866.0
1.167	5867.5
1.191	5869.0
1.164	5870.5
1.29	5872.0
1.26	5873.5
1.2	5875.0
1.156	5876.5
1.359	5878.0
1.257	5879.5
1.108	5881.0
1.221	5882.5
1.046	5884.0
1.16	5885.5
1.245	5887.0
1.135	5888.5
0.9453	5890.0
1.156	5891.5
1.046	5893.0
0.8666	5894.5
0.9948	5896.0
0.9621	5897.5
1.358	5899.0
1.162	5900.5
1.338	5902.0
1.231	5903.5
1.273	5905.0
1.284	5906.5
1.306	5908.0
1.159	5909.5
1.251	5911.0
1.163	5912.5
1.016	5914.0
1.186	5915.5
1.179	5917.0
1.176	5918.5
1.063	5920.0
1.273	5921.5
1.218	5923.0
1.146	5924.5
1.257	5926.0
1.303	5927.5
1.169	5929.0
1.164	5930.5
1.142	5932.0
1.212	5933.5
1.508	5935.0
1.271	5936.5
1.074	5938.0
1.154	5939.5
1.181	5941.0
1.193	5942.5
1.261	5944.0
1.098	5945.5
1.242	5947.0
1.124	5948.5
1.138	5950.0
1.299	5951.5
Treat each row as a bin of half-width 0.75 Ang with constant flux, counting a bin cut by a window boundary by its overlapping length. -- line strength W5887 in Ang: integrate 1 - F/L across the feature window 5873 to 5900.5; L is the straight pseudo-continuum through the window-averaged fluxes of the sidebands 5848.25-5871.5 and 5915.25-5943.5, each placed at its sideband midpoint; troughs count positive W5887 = 1.1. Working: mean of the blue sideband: 1.17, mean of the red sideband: 1.2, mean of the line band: 1.14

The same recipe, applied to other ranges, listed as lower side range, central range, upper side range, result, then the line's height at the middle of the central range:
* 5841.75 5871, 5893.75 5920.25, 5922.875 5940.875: 0.9 Ang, 1.21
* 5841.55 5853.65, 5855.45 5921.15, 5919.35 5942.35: 2.2 Ang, 1.21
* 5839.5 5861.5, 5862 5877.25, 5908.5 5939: 0.1 Ang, 1.21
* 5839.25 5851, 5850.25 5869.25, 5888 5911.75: 1.2 Ang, 1.24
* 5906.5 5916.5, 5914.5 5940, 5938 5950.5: -0.6 Ang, 1.18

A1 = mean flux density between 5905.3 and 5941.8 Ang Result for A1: 1.2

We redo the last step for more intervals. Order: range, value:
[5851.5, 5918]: 1.17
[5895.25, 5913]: 1.21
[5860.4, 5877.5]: 1.2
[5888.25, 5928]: 1.16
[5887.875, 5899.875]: 1.06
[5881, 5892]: 1.13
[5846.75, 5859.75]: 1.17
